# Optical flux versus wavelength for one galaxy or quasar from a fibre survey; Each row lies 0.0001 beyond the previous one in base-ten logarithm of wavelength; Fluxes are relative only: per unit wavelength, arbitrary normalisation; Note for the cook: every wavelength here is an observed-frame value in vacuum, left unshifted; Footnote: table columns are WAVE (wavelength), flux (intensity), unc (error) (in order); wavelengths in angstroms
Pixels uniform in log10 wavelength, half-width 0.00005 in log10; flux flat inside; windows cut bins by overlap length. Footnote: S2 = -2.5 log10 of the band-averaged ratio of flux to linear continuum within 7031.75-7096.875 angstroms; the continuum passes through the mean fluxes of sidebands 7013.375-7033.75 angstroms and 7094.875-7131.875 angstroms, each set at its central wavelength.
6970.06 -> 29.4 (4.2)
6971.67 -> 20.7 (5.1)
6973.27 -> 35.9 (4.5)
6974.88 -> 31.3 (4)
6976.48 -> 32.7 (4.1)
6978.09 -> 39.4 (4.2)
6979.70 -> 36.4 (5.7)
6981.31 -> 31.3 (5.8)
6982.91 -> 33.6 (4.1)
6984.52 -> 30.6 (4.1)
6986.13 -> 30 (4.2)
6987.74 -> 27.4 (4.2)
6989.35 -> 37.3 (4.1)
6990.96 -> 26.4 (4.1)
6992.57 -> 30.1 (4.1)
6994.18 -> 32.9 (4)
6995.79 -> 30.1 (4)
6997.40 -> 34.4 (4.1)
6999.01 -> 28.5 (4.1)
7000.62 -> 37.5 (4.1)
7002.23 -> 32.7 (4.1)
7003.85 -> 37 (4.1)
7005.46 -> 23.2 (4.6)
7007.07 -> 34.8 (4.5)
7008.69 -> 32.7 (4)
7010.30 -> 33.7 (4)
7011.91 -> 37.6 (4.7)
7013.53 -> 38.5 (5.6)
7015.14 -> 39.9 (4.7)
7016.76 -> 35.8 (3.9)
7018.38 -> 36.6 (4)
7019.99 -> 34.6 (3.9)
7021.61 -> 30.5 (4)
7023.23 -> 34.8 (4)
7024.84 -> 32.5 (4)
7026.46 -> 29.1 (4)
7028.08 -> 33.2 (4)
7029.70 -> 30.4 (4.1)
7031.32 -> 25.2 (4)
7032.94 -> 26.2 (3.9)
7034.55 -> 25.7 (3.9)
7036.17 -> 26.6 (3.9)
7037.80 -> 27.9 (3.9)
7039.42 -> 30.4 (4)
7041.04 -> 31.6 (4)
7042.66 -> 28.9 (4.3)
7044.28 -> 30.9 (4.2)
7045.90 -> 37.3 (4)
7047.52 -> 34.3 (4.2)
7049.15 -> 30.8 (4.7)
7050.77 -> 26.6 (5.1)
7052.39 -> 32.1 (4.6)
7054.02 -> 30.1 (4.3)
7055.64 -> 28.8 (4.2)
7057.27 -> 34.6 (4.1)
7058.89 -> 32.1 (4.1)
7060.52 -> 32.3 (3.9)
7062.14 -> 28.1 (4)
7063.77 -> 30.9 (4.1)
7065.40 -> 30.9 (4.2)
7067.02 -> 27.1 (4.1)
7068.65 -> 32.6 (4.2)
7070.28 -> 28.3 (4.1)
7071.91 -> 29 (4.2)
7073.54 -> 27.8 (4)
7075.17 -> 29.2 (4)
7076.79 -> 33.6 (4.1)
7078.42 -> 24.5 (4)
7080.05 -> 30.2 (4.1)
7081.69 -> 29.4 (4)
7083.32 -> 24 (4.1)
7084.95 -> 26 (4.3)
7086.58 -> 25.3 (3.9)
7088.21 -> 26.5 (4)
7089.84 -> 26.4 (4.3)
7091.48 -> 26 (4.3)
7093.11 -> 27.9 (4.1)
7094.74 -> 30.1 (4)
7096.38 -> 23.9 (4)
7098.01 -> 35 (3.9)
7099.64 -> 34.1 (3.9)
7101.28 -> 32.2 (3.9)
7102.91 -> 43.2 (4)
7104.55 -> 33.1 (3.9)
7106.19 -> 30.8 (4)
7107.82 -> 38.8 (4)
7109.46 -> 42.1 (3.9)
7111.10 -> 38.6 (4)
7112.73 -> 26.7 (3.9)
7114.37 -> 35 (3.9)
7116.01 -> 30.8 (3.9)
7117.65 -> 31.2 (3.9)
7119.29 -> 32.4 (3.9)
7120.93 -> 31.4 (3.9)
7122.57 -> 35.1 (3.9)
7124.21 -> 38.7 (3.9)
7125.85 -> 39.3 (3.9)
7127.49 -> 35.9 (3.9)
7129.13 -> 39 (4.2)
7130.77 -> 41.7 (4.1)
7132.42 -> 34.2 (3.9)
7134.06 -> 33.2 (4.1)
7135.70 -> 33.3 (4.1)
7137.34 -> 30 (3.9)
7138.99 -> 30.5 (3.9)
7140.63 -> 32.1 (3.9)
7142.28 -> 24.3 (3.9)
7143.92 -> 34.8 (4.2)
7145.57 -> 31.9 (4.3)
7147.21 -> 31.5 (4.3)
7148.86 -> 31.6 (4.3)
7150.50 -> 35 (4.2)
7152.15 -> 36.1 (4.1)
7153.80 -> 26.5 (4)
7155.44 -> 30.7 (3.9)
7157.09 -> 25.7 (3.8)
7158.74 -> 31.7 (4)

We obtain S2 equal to 0.16 mag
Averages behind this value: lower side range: 32.7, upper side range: 34.9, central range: 29.1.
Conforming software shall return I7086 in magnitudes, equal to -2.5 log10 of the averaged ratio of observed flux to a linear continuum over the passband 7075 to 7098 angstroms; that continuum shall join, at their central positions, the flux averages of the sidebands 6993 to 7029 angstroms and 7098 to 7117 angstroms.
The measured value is 0.25 mag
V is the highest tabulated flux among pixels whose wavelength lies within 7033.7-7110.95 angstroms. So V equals 43.2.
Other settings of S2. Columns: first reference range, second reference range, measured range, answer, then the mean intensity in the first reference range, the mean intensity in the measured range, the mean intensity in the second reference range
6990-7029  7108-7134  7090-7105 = 0.117 mag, 33.2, 31.5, 35.5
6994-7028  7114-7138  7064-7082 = 0.168 mag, 33.7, 29.4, 34.8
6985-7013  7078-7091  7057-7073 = -0.095 mag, 32.2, 30.4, 26.6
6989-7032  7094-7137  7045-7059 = 0.058 mag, 32.9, 31.8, 34.6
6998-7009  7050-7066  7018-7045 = 0.045 mag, 32.4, 30.2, 30.7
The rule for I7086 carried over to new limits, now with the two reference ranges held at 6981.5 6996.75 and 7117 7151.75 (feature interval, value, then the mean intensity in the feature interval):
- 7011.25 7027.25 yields -0.11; 35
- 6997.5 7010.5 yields -0.04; 32.6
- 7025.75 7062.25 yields 0.06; 30.2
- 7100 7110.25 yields -0.11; 36.6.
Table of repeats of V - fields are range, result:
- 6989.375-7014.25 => 38.5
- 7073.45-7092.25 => 33.6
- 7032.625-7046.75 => 37.3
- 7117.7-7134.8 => 41.7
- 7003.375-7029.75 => 39.9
